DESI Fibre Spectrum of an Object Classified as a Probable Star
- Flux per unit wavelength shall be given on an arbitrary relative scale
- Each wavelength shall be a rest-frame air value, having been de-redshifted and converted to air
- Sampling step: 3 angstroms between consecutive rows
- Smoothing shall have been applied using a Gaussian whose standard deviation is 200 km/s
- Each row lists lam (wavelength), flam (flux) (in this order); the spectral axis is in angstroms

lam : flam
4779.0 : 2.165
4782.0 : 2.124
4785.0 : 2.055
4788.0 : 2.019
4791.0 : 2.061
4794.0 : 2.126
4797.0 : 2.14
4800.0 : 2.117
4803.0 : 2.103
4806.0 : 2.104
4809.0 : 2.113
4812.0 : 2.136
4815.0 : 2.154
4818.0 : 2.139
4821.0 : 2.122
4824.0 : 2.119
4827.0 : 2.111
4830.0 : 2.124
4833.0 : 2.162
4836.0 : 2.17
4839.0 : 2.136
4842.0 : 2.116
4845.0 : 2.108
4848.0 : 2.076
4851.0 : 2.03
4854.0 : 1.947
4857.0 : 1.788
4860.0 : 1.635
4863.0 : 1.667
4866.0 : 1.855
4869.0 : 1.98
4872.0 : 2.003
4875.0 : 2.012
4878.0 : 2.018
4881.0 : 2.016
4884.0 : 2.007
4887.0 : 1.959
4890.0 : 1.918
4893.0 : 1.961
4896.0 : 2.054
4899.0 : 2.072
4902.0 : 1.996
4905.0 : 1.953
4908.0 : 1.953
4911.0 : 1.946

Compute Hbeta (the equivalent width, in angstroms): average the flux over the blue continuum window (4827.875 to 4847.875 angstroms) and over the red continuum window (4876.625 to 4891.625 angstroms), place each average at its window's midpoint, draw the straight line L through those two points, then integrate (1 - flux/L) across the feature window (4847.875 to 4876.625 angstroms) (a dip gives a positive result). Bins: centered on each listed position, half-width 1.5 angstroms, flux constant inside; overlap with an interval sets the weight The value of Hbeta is 2.3 angstroms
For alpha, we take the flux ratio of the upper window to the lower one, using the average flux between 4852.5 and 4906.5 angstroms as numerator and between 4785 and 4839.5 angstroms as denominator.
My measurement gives 0.91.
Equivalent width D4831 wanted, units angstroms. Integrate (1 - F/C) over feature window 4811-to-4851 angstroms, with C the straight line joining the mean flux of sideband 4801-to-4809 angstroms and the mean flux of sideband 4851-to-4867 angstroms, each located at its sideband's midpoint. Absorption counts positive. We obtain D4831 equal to -3.4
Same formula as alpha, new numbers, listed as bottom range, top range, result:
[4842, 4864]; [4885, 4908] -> 1.04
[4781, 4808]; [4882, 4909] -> 0.95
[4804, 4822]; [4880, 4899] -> 0.94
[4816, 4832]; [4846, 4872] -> 0.89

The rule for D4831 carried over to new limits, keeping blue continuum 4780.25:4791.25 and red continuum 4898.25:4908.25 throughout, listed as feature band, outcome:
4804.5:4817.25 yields -0.5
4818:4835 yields -0.7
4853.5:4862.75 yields 1.2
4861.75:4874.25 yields 0.8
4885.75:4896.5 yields 0.2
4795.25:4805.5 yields -0.3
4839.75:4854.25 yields -0.3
